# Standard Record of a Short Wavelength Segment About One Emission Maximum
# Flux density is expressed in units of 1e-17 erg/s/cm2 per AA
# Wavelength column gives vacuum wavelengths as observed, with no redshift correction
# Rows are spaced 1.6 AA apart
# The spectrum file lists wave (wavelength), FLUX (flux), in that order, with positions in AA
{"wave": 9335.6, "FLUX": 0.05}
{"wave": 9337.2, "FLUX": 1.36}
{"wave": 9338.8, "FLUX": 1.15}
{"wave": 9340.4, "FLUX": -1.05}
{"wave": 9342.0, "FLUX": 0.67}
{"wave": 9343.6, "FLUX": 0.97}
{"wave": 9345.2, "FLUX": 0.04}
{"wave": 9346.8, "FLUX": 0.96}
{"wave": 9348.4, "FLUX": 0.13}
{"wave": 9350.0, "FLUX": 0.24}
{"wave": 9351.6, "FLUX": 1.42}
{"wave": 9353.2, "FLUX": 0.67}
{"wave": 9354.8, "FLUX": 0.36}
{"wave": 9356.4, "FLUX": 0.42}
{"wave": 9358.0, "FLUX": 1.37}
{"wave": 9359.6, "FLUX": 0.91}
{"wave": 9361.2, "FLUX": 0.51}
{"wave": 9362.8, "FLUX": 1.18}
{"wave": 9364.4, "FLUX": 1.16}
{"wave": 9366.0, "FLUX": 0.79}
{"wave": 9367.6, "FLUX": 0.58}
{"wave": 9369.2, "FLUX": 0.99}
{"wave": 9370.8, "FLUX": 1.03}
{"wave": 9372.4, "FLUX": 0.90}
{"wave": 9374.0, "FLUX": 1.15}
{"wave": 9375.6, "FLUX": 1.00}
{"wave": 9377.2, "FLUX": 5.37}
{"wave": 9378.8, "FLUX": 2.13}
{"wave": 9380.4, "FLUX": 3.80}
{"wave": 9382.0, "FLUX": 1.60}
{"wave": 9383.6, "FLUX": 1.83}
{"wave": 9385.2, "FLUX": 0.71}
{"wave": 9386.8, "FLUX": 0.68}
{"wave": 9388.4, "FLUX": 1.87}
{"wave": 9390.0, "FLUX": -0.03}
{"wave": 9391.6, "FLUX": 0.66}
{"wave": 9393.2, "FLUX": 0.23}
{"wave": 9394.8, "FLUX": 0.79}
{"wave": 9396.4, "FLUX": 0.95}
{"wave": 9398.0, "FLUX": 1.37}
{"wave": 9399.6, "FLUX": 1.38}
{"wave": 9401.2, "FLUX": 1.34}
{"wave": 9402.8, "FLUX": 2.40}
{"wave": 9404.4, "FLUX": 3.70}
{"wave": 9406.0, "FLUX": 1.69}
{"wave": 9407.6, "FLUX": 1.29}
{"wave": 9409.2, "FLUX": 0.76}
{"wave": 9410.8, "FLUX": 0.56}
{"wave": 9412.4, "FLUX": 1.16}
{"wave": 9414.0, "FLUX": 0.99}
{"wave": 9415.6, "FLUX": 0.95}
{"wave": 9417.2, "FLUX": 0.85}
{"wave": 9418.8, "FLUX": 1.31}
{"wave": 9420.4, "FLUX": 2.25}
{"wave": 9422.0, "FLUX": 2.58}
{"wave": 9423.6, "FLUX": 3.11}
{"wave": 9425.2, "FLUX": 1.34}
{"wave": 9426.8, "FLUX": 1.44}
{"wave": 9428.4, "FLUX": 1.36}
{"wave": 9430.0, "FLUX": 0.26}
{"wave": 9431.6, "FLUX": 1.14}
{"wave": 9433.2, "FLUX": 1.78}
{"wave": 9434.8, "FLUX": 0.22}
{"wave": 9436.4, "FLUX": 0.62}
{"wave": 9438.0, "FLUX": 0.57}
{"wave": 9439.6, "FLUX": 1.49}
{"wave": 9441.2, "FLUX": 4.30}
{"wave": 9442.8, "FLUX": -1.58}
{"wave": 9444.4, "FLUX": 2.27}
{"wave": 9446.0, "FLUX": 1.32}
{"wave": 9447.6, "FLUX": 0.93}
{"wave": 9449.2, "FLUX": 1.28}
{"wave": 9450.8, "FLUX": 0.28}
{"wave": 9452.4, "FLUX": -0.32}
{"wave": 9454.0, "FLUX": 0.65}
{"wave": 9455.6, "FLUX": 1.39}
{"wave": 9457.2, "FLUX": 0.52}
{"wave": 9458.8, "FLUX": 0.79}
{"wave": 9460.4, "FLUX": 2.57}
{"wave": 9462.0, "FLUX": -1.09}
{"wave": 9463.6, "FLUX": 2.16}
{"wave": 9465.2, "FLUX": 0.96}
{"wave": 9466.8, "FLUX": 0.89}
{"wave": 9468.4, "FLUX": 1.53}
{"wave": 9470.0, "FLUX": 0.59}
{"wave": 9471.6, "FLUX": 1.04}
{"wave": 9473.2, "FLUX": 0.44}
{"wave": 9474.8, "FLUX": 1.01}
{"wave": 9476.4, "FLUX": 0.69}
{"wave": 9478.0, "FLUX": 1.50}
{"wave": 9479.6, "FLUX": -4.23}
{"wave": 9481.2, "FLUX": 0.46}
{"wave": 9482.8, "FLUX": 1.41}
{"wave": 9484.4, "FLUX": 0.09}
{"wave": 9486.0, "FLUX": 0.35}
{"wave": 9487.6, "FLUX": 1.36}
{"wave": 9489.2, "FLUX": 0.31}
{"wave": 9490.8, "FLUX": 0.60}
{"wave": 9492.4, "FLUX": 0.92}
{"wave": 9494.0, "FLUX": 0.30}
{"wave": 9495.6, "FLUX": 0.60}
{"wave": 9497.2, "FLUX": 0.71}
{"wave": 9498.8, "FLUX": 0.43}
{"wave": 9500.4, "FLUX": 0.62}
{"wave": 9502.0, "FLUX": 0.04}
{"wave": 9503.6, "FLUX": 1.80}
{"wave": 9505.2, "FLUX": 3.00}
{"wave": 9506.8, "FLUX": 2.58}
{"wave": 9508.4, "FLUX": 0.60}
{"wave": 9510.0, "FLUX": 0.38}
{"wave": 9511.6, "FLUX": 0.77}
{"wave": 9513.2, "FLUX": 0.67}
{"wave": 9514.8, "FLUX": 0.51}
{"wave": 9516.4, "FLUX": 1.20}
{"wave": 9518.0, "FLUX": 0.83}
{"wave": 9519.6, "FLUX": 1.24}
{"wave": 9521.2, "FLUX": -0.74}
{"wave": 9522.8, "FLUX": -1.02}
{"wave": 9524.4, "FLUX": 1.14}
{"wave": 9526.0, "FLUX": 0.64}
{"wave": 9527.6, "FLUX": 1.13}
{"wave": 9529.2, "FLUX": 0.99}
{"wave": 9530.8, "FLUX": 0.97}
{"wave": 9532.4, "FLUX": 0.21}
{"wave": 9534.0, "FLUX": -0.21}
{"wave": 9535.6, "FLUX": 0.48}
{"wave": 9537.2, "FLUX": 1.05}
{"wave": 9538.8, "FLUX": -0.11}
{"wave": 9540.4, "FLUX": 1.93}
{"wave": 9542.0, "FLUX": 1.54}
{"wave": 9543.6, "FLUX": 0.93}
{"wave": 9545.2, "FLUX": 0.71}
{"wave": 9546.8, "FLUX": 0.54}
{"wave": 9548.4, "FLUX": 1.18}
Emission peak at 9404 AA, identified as [S II]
